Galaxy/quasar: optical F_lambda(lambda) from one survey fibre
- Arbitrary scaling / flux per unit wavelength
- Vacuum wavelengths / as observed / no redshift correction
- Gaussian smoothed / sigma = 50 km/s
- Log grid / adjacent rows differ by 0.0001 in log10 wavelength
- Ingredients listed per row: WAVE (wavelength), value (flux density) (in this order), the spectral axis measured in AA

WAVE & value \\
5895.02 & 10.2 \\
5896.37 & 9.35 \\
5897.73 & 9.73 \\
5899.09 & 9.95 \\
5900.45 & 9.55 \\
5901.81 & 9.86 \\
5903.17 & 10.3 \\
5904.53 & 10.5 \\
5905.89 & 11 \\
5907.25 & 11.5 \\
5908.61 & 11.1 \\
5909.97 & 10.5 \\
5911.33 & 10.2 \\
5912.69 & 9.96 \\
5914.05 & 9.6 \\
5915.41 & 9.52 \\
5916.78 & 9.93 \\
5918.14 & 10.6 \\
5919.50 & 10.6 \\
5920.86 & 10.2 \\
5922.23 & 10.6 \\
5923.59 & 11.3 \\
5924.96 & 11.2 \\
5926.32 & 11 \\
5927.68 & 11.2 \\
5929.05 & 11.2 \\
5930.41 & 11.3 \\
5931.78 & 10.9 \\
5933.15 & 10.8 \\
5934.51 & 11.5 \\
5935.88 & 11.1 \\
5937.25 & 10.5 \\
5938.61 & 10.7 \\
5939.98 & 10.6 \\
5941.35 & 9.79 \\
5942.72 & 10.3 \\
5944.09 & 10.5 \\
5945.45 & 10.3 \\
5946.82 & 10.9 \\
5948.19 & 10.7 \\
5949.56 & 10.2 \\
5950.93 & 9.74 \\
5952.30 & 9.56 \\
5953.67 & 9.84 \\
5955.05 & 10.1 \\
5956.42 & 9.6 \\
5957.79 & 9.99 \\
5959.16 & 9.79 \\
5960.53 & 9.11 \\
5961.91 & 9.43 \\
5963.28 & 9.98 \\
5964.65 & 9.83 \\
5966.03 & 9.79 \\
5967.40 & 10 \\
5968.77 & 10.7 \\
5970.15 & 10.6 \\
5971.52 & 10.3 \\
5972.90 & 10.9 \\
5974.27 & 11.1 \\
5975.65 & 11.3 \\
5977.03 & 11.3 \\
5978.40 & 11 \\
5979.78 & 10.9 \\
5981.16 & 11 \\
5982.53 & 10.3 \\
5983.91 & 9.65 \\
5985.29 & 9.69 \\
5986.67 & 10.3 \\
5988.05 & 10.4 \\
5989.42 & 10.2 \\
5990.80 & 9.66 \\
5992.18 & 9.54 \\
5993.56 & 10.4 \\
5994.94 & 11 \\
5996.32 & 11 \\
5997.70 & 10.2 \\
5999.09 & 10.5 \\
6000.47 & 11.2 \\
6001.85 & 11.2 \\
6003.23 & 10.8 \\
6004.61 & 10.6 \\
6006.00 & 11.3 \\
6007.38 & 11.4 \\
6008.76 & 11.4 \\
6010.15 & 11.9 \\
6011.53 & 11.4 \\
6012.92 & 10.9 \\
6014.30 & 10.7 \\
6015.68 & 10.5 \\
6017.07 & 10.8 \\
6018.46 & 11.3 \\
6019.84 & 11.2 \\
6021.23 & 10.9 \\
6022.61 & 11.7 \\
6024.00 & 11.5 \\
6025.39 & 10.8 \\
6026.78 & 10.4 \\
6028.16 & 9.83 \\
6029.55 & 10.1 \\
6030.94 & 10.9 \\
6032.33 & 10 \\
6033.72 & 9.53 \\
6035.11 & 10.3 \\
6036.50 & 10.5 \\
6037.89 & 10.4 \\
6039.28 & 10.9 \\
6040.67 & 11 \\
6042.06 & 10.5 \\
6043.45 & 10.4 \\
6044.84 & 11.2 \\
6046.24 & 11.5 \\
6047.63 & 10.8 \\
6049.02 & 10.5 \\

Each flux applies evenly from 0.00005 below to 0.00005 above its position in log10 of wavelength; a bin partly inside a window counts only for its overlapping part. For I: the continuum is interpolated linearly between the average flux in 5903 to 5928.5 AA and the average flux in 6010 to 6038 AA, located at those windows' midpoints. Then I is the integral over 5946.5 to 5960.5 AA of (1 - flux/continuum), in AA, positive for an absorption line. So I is 0.9 AA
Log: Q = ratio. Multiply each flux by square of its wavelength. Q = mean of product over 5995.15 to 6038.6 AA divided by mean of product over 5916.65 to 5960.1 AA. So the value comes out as 1.06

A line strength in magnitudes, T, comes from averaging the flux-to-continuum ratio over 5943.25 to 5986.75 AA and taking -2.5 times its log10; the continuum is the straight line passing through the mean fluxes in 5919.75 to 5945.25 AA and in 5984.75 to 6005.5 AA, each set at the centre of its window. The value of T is 0.04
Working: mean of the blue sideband 10.8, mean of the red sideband 10.5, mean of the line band 10.3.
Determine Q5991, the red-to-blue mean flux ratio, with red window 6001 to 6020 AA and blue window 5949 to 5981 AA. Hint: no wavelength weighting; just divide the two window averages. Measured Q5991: 1.08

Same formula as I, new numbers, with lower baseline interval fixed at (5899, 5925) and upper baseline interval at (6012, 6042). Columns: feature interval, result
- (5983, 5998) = 0.6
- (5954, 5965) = 0.8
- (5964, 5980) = -0.2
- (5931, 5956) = 0.1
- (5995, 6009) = -0.4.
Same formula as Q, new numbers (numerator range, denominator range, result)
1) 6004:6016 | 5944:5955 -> 1.12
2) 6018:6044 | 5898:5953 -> 1.05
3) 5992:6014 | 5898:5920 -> 1.10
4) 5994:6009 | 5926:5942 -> 1.03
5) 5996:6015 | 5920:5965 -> 1.08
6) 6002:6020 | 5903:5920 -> 1.10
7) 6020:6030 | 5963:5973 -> 1.07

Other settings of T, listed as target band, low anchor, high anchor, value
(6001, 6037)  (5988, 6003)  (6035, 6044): -0.03 mag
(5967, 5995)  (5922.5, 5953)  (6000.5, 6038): 0.03 mag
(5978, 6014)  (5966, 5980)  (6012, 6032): 0.01 mag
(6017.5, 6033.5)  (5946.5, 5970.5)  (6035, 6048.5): -0.01 mag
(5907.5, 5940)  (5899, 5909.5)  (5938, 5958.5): -0.03 mag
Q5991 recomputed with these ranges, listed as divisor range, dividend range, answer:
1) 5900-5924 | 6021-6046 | 1.02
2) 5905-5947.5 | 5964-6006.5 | 0.99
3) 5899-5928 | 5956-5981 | 0.99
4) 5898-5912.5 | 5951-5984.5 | 0.98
